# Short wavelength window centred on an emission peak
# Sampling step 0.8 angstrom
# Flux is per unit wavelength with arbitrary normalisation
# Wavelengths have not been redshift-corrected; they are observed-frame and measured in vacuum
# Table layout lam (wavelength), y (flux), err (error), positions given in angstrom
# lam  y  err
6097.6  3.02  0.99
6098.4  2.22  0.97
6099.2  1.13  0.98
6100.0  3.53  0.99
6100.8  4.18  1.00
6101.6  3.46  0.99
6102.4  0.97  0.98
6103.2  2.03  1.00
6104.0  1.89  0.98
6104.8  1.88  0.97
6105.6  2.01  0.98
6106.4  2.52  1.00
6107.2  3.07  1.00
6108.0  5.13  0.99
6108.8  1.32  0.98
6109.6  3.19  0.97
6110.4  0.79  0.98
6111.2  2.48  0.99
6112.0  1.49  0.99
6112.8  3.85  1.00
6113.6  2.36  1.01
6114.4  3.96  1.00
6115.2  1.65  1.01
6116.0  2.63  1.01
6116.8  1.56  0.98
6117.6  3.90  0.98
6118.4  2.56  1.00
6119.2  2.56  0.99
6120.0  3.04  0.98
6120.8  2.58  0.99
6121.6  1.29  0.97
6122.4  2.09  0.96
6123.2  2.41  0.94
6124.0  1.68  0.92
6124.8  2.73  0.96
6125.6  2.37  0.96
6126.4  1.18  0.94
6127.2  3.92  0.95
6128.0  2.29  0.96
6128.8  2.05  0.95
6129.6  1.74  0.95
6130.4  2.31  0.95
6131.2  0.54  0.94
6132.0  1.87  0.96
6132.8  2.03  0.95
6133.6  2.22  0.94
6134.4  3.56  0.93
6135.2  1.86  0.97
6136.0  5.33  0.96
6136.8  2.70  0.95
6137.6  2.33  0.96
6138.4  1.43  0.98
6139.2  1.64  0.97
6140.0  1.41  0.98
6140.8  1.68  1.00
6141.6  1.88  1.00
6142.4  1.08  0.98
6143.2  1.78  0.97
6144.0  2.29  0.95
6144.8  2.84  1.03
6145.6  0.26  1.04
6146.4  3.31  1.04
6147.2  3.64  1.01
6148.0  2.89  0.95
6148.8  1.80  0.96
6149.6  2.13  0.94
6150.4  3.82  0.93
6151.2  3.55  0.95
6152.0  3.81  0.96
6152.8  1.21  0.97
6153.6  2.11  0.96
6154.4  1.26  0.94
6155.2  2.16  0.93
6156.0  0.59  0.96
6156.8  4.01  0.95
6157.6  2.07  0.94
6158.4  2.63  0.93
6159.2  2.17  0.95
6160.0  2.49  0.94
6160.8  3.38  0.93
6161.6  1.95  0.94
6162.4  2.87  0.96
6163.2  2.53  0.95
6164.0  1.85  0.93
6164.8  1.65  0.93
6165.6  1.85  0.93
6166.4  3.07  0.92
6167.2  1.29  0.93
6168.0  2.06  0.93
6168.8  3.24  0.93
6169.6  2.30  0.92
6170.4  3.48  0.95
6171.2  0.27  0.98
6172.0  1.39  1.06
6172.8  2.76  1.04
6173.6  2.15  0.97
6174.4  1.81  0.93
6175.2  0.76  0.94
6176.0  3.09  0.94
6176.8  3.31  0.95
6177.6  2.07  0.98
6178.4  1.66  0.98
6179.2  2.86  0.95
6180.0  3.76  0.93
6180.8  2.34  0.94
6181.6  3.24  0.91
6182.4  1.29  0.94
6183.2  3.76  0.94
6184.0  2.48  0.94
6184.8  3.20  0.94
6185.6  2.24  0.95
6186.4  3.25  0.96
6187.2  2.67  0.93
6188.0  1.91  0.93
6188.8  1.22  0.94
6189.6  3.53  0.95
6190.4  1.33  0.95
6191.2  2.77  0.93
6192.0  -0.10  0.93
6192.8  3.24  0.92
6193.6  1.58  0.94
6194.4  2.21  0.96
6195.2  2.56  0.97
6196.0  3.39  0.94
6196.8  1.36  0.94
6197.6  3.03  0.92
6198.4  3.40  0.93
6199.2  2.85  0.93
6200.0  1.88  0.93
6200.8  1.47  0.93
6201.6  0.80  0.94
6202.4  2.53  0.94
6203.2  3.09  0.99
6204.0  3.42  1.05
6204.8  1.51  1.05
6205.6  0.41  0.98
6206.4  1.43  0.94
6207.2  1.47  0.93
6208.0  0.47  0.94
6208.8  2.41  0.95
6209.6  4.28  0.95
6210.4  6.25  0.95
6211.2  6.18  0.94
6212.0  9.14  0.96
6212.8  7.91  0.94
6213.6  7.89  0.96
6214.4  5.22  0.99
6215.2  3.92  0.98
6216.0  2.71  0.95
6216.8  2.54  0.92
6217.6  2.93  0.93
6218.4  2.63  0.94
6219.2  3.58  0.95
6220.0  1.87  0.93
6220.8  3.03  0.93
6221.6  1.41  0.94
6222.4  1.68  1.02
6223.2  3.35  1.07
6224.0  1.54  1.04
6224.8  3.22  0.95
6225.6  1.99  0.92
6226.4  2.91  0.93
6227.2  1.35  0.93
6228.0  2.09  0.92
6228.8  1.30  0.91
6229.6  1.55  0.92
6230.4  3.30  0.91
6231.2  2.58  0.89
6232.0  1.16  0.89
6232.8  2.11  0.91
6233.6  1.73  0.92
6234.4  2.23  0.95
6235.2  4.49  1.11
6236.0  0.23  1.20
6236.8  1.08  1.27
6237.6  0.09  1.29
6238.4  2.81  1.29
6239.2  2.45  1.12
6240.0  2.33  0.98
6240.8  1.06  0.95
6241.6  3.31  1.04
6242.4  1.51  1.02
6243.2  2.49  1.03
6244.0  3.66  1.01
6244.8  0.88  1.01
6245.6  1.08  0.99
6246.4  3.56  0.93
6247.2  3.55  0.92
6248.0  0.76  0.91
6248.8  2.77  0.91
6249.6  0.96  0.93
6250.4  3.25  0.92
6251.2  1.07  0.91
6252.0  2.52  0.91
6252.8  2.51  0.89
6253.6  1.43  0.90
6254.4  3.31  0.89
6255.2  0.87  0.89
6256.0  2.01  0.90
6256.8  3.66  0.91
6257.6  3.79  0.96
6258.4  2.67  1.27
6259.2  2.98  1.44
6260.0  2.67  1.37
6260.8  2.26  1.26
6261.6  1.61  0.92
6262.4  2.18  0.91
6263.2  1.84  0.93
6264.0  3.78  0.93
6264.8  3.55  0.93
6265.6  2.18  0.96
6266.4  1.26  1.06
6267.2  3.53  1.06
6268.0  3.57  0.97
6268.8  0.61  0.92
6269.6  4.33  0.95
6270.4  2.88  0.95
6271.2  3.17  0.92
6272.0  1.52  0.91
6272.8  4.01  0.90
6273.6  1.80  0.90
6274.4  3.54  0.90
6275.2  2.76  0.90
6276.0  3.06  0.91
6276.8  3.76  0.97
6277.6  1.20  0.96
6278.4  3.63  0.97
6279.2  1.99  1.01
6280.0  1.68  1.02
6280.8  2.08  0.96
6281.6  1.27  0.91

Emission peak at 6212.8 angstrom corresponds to H-beta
